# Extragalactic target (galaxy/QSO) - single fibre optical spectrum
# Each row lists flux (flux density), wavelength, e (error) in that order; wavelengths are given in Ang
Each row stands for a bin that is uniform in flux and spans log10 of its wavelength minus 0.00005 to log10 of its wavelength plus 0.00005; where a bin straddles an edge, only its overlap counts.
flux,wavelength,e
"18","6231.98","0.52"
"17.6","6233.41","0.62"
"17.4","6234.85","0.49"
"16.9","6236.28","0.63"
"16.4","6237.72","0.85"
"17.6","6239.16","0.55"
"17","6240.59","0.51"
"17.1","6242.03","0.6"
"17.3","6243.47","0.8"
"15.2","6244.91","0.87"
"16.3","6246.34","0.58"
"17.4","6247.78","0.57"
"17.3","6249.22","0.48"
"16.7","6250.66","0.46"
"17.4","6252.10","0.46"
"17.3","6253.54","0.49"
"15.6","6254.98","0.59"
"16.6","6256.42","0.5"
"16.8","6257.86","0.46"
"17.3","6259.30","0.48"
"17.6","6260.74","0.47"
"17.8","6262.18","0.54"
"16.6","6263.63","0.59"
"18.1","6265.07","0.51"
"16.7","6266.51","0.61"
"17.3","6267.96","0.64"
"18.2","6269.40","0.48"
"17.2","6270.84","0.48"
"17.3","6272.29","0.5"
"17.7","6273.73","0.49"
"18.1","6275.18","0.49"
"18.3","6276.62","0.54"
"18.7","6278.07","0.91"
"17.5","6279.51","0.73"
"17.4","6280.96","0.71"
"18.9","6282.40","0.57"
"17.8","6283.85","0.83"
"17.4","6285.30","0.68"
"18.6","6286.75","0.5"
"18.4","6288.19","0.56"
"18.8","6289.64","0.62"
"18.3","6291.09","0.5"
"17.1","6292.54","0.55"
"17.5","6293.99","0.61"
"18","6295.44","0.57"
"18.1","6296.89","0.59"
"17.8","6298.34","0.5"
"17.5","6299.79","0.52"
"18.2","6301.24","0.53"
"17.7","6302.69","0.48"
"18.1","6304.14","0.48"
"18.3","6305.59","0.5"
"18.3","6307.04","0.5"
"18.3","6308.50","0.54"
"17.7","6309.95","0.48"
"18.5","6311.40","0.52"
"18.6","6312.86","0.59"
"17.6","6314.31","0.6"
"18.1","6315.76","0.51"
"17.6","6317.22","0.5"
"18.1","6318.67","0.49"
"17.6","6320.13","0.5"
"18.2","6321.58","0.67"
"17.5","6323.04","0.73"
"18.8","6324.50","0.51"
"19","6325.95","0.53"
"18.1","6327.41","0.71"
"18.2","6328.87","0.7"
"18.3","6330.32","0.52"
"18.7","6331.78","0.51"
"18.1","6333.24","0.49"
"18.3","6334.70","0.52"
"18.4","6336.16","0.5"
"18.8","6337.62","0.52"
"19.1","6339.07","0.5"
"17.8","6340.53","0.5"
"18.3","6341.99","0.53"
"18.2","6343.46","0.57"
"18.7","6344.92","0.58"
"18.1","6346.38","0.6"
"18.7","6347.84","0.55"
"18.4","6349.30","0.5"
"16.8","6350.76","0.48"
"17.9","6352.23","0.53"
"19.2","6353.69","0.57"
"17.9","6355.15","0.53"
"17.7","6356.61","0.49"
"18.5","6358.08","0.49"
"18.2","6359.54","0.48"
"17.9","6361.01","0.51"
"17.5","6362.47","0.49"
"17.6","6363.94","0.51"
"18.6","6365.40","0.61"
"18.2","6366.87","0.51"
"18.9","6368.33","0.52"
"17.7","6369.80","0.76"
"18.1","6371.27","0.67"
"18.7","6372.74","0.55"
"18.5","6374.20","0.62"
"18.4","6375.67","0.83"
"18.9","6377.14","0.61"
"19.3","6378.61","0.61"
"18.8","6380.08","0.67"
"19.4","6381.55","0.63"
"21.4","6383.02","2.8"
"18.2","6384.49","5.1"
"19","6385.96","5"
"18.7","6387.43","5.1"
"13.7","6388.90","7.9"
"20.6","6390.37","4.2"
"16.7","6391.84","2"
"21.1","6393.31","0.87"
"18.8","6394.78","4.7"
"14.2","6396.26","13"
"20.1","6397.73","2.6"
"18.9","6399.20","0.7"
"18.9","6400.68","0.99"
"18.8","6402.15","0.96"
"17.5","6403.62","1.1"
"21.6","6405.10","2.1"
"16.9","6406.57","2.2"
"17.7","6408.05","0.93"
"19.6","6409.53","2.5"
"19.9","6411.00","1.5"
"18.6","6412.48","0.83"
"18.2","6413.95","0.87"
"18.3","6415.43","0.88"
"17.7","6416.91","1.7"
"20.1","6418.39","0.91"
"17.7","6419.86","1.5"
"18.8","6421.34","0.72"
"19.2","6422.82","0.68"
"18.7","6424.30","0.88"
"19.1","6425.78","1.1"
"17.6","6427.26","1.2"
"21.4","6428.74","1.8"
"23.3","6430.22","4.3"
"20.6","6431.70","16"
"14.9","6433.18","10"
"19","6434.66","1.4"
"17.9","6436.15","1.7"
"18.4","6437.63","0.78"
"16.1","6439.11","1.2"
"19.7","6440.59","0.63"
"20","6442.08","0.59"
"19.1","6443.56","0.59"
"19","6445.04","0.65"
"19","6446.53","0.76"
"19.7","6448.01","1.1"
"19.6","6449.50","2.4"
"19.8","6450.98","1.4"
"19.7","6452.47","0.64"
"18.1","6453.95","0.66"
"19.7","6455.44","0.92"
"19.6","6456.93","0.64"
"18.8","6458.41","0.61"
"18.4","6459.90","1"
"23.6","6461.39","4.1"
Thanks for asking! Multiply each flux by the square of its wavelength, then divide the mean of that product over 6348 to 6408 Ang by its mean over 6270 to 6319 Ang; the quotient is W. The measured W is 1.1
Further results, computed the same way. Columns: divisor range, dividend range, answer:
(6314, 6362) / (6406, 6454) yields 1.07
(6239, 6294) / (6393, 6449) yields 1.13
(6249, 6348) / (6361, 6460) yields 1.08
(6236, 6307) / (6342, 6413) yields 1.09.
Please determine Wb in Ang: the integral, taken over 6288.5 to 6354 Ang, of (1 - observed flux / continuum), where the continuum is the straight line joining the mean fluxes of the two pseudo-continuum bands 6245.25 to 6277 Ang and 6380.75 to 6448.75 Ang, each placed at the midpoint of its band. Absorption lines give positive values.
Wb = -1.2 Ang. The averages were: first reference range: 17.2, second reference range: 18.8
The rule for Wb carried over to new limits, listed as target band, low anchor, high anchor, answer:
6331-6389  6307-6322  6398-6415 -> 0.12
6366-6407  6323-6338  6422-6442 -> 0.26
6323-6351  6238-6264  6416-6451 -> -0.71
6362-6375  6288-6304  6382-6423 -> 0.12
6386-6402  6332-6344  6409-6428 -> 0.34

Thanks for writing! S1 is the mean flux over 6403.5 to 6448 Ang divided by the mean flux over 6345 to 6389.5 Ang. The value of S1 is 1.0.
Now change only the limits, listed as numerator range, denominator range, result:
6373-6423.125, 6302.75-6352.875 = 1.02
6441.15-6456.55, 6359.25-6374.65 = 1.07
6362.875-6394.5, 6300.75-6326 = 1.03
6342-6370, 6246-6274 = 1.06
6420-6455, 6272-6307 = 1.06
